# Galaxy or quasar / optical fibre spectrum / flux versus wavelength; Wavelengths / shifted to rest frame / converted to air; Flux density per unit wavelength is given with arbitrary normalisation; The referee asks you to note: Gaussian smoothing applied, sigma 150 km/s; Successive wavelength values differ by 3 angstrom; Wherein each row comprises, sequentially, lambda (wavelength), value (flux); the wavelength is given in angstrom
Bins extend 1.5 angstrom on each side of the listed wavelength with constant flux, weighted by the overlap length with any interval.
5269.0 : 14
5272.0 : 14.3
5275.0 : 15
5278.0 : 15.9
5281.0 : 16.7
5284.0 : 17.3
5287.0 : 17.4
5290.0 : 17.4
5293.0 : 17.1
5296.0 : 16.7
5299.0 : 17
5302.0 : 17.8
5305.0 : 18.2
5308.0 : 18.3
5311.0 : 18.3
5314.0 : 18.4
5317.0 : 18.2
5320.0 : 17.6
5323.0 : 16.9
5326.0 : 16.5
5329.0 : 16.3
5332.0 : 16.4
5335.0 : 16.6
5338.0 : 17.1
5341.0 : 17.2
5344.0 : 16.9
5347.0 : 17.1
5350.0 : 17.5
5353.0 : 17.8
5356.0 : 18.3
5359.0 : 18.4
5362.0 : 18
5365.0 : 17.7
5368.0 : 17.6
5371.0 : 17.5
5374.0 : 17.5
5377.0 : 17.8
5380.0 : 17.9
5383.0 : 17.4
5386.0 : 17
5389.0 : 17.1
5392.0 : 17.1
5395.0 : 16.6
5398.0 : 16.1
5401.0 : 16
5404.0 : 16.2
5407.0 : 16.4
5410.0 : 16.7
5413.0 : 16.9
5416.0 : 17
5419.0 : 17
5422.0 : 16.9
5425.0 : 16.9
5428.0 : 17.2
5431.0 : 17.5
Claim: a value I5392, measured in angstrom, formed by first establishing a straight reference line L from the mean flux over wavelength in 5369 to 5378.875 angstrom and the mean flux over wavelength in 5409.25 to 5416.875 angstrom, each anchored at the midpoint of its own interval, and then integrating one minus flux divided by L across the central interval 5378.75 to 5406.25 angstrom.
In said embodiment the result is 0.7 angstrom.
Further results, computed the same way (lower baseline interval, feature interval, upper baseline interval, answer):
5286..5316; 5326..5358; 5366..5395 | 0.8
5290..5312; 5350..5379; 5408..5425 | -1.0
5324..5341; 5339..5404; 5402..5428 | -2.4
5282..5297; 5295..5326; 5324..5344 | -1.4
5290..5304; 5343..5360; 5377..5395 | -0.4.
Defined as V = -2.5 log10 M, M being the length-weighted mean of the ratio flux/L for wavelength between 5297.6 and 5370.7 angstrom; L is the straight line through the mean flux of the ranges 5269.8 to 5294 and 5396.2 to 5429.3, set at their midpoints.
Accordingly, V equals -0.07 mag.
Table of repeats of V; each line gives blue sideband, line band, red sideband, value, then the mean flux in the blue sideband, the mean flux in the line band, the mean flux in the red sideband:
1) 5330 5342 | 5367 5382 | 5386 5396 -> -0.047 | 16.8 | 17.7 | 17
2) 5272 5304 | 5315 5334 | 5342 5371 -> 0.014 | 16.7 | 17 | 17.7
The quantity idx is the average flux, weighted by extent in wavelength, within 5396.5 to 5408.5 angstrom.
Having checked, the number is 16.2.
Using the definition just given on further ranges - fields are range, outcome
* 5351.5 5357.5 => 18.1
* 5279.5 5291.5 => 17.2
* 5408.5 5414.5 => 16.8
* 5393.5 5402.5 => 16.2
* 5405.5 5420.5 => 16.8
